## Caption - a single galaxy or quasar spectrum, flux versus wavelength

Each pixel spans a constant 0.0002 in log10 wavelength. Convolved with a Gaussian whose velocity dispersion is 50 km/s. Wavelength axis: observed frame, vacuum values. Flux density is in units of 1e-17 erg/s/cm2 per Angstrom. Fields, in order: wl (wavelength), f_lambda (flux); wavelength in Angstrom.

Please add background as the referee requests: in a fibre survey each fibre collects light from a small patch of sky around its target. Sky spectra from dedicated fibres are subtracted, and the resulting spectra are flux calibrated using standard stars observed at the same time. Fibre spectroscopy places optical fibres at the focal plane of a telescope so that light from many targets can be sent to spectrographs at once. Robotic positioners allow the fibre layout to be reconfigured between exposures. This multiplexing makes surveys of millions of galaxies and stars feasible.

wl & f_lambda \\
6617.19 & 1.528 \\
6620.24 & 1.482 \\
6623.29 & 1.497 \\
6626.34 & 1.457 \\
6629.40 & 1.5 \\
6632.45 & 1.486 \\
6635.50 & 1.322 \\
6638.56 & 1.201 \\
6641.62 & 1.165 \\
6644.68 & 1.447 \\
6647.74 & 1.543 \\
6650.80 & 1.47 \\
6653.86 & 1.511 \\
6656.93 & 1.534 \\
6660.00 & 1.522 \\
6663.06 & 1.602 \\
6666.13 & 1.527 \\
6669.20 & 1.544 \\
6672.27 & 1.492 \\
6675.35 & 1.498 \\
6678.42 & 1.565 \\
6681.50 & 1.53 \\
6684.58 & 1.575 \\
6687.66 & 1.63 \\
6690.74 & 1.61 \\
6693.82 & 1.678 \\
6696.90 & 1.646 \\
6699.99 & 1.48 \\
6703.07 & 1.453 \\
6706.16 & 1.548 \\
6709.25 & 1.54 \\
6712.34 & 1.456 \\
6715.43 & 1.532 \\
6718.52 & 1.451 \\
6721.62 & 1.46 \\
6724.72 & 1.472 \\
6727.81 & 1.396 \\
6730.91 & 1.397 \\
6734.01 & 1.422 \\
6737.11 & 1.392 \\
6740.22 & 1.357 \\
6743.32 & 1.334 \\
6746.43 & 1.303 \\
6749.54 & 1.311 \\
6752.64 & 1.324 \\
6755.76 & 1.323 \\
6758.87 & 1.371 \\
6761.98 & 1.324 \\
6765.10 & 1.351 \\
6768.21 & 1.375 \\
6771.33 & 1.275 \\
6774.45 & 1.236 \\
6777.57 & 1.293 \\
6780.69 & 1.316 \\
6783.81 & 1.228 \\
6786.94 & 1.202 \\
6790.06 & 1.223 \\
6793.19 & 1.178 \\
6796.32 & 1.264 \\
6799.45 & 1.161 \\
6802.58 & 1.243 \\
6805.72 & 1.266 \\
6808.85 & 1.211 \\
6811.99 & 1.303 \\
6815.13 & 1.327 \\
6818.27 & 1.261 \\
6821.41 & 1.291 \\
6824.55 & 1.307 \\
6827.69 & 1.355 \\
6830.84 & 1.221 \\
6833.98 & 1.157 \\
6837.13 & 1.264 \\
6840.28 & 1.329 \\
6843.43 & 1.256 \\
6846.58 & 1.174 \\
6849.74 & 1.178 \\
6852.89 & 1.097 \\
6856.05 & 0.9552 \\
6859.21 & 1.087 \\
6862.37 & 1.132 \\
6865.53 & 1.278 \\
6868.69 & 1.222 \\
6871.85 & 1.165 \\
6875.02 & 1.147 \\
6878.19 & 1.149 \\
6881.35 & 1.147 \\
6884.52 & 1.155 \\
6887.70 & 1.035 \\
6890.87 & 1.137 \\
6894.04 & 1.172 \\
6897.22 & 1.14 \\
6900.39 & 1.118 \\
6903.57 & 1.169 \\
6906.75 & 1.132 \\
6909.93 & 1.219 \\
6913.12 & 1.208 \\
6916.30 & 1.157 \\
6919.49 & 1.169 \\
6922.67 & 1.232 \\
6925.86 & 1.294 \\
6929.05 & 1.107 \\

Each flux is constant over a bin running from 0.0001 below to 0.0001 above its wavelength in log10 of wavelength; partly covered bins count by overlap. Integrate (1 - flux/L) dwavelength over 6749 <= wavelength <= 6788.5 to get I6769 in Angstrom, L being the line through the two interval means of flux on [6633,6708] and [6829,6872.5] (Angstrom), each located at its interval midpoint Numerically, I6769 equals 0.8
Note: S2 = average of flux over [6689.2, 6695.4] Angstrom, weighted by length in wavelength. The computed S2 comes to 1.65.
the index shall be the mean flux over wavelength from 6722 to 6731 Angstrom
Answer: 1.43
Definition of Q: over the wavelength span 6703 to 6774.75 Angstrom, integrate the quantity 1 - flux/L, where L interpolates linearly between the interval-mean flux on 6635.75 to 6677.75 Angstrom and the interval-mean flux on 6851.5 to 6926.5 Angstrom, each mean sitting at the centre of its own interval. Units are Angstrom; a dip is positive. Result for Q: -2.0 Angstrom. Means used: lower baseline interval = 1.46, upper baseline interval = 1.15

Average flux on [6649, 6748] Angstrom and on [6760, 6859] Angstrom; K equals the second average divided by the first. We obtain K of 0.83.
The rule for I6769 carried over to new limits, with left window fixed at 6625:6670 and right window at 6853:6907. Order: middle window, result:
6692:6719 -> -3.15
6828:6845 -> -0.82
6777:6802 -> 0.58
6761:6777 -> -0.28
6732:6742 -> -0.43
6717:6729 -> -0.85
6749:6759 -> -0.15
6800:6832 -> -1.35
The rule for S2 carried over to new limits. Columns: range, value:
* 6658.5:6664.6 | 1.56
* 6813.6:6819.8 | 1.29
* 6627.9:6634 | 1.49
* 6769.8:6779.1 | 1.27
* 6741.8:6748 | 1.32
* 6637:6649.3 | 1.34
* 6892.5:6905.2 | 1.15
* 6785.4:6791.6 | 1.21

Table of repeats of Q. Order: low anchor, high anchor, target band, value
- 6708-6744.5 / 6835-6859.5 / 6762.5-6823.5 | 1.1 Angstrom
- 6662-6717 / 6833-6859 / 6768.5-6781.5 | 0.5 Angstrom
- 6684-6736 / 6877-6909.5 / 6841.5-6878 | 1.5 Angstrom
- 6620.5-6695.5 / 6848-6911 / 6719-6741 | -0.6 Angstrom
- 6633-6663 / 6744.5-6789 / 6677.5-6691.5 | -2.0 Angstrom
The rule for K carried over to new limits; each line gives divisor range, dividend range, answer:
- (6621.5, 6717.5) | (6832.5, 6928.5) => 0.78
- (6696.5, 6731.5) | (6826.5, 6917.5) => 0.79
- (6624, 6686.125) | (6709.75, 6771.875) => 0.94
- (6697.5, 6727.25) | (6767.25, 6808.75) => 0.84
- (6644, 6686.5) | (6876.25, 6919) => 0.75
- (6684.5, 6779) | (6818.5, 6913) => 0.83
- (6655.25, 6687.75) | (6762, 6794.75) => 0.82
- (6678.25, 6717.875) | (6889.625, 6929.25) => 0.76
